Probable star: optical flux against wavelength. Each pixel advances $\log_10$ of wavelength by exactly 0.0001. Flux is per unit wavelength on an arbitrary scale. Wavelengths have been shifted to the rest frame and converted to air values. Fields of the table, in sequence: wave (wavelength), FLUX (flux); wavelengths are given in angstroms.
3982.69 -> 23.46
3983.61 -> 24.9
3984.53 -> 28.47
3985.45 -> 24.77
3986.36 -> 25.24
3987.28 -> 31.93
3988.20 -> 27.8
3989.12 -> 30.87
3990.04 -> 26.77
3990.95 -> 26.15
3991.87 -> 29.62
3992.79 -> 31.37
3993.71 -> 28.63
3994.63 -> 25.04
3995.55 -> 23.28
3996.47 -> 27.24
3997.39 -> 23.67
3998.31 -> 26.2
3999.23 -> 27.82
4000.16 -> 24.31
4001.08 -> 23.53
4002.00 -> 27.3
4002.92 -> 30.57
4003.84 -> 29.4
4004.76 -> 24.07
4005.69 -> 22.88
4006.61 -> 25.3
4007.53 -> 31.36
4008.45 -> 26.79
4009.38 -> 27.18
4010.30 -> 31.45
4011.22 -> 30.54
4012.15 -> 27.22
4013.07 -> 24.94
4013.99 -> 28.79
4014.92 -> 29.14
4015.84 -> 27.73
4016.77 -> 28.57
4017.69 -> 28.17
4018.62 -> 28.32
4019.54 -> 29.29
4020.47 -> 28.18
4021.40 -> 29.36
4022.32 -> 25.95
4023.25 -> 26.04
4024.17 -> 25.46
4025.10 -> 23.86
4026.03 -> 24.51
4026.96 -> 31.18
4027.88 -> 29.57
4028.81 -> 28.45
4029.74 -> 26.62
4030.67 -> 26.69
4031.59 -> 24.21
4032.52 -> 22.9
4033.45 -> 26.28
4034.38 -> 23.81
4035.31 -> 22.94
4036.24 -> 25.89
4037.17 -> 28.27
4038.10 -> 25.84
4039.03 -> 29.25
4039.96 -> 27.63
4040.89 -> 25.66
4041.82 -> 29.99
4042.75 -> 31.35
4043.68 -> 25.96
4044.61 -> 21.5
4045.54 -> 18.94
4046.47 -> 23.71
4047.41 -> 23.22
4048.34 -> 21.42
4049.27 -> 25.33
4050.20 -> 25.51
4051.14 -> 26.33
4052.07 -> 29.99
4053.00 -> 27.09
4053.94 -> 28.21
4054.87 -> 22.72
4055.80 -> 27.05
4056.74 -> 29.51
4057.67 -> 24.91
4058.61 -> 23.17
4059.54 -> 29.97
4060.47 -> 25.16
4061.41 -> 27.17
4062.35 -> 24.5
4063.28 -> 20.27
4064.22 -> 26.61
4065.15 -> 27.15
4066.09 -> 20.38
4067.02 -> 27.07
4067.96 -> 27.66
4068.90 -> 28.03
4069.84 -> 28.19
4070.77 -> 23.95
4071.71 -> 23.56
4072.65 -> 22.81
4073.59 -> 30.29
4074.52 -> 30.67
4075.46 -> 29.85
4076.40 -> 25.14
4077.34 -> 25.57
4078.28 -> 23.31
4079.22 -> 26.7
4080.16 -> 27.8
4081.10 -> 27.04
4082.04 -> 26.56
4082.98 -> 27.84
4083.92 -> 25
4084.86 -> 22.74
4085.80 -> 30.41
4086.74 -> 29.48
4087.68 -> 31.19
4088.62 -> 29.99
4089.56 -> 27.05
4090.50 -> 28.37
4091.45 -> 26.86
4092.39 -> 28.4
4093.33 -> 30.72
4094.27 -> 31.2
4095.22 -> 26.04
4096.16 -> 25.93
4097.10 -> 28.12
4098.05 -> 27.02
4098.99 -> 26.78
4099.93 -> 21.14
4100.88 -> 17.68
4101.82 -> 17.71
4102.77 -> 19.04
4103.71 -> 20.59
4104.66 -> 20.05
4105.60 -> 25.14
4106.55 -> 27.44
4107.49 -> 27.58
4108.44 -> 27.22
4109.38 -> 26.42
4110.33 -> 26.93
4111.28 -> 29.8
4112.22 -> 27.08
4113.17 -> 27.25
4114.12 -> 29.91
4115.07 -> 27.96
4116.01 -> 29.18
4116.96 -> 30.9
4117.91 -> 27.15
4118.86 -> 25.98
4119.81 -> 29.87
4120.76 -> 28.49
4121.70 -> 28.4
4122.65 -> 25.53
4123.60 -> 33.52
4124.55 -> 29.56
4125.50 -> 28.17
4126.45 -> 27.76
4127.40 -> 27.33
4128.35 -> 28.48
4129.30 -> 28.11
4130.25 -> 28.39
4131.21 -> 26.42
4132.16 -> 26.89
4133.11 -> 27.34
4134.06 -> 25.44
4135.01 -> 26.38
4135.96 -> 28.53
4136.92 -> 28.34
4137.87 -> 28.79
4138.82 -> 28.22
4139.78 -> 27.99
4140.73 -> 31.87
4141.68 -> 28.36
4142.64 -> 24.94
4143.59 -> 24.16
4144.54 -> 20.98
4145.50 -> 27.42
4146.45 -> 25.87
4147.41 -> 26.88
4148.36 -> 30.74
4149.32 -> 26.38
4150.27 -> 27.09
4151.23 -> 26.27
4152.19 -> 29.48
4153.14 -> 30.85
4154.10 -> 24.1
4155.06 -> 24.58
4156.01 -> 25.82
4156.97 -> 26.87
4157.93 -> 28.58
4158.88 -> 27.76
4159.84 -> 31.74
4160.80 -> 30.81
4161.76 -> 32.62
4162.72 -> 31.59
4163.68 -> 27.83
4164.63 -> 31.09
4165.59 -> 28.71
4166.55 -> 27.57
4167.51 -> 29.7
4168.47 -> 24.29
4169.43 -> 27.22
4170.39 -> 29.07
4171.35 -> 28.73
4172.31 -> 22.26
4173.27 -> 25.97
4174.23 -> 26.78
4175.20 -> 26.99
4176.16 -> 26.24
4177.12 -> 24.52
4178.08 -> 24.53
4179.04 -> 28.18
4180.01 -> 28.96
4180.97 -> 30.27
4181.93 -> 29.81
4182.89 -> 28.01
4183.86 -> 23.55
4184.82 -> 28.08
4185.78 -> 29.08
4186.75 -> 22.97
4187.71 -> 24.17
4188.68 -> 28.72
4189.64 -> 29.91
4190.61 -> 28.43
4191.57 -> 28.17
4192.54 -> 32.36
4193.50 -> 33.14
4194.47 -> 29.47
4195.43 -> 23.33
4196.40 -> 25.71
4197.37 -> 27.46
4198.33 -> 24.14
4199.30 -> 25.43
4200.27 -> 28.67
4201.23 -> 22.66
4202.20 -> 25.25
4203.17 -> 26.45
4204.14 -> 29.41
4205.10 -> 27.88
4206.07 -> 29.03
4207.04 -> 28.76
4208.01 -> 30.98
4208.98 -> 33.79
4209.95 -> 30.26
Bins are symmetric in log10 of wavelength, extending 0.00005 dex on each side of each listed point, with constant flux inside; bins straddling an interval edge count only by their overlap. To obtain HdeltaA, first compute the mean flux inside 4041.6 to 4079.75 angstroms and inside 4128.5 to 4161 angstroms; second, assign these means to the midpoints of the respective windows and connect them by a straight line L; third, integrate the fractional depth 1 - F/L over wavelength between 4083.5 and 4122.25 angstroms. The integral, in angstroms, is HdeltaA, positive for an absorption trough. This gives -0.1 angstroms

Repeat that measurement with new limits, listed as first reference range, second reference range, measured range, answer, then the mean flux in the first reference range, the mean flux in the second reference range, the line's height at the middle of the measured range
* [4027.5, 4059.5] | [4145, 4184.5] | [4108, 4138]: -1.1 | 25.9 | 27.7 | 27.1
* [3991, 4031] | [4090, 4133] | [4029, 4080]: 2.3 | 27.3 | 26.9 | 27.1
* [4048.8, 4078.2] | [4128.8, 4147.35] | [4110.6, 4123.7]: -0.8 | 26.2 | 27.1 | 26.8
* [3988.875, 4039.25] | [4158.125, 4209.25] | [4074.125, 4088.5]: 0.0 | 27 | 27.9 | 27.4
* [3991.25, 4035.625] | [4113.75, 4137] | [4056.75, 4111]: 3.2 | 27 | 28.1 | 27.7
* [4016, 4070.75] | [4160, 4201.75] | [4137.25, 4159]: 0.1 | 26.2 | 27.6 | 27.3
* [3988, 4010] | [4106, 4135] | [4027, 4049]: 1.2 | 27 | 28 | 27.3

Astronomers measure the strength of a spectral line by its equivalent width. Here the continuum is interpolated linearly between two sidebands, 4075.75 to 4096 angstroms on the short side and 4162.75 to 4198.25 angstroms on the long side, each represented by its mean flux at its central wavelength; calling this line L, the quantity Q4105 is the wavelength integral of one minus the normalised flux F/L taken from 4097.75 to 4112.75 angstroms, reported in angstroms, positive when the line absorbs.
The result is 1.8 angstroms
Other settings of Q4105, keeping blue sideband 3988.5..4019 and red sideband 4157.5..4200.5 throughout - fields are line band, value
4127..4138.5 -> 0.1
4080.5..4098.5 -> -0.2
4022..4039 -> 0.8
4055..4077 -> 1.1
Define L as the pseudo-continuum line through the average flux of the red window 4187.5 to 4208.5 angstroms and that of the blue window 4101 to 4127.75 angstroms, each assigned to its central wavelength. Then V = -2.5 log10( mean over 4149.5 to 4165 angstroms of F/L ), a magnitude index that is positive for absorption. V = -0.049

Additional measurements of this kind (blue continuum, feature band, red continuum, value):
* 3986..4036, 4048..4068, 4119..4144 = 0.07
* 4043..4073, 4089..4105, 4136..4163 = 0.06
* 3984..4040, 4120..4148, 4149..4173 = 0.01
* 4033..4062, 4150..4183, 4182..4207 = -0.03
